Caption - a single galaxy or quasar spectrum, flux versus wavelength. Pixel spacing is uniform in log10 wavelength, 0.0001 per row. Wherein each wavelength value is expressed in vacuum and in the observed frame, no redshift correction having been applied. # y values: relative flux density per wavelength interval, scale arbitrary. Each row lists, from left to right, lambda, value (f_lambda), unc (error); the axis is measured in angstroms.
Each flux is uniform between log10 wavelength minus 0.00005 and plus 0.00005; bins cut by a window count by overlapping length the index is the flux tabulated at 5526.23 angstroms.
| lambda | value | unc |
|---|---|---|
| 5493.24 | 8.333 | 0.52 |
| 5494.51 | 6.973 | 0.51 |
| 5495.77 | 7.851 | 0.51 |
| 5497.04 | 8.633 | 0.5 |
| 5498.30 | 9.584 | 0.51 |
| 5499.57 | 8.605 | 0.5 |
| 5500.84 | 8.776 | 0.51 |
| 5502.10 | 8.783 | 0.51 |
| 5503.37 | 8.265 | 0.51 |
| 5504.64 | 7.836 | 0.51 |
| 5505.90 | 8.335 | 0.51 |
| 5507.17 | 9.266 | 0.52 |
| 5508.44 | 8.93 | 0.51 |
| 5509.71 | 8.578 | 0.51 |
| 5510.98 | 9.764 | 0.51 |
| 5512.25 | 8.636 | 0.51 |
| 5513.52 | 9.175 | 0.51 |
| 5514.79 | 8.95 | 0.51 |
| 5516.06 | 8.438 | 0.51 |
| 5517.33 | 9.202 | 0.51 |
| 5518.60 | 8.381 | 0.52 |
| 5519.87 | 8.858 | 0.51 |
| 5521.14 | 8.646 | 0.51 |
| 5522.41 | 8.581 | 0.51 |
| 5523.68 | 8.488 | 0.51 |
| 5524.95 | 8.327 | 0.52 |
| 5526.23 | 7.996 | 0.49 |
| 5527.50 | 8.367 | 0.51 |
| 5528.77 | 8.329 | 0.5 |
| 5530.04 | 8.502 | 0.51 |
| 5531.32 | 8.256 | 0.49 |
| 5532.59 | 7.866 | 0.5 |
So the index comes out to 7.996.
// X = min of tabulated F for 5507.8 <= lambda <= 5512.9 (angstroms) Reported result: 8.578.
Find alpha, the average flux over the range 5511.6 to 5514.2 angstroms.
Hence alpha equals 8.9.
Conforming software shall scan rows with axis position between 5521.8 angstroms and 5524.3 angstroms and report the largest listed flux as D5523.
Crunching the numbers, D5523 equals 8.581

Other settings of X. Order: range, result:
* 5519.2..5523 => 8.581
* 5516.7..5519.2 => 8.381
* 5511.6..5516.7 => 8.438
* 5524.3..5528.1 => 7.996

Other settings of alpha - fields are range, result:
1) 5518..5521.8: 8.64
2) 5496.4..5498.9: 9.11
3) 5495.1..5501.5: 8.69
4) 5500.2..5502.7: 8.79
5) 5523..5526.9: 8.27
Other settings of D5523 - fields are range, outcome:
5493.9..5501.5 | 9.584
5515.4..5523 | 9.202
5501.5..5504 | 8.783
